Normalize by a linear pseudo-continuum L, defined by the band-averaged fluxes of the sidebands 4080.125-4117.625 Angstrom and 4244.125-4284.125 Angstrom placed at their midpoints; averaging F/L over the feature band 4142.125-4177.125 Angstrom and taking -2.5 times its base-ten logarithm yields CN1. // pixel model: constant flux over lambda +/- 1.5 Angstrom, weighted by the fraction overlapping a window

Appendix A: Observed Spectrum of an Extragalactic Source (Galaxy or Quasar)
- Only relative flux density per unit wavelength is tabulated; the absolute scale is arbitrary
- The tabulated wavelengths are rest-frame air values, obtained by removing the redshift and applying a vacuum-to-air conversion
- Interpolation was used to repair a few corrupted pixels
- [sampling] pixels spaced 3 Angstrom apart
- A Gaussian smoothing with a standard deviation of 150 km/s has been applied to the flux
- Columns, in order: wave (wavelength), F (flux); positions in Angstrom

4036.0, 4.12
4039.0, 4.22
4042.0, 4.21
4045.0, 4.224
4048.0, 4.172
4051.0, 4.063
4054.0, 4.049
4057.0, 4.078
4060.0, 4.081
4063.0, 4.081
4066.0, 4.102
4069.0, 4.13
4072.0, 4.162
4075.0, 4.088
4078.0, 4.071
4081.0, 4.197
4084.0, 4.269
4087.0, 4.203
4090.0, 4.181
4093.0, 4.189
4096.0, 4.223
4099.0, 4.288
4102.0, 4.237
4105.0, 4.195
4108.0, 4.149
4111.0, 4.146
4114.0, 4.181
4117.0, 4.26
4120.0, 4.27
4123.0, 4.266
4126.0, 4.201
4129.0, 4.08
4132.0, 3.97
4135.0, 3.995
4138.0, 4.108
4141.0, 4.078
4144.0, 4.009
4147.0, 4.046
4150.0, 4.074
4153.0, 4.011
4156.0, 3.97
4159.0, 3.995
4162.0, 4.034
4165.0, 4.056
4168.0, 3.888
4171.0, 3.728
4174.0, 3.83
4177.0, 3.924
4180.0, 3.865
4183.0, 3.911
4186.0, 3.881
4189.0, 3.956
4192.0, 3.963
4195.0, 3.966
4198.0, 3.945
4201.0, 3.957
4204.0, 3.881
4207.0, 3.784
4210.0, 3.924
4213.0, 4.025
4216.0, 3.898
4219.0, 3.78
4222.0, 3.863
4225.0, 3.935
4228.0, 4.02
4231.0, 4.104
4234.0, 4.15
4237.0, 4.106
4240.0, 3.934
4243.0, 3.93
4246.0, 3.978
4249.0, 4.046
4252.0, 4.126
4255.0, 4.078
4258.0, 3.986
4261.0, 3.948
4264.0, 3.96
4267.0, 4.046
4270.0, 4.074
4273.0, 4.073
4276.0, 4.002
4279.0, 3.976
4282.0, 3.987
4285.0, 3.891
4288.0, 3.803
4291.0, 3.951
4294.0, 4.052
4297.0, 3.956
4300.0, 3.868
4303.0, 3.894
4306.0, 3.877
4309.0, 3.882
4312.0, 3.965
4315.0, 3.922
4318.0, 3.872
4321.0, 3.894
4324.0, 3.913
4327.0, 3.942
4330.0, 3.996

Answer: 0.05 mag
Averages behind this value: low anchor 4.21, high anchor 4.02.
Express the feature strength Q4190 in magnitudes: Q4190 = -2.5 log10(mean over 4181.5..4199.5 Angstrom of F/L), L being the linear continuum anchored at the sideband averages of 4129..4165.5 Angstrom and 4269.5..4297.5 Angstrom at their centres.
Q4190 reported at 0.021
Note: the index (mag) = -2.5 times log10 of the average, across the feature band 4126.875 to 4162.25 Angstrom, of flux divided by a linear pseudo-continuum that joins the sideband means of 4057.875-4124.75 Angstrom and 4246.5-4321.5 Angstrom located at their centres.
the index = 0.02 mag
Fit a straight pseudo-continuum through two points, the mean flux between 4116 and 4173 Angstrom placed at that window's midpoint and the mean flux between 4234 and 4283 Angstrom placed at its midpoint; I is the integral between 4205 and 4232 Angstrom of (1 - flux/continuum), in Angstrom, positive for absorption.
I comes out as 0.7 Angstrom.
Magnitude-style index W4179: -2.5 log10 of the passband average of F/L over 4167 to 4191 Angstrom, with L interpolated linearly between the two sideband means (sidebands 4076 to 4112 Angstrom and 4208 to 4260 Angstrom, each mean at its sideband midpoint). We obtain 0.05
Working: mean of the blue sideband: 4.19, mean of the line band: 3.87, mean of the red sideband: 3.99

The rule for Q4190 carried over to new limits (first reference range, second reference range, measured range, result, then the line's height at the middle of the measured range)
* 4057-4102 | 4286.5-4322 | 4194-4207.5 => 0.031 mag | 4.03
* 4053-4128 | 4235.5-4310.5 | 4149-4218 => 0.038 mag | 4.07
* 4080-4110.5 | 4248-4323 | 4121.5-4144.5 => 0.019 mag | 4.16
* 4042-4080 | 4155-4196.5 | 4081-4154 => -0.035 mag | 4.02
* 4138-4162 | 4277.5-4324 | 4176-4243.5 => 0.012 mag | 3.99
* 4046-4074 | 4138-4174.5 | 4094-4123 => -0.046 mag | 4.04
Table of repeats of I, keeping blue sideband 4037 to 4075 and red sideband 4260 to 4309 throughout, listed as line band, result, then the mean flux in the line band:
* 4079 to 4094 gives -0.4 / 4.2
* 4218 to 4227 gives 0.3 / 3.87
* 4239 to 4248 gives 0.1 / 3.95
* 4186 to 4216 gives 0.7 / 3.93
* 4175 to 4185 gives 0.3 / 3.9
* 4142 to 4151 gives 0.0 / 4.04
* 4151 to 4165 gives 0.1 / 4.01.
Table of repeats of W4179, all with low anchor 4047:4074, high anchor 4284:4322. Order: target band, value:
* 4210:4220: 0.02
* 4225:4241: -0.02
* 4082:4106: -0.04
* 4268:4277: -0.03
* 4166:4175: 0.05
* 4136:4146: -0.01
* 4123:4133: -0.02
